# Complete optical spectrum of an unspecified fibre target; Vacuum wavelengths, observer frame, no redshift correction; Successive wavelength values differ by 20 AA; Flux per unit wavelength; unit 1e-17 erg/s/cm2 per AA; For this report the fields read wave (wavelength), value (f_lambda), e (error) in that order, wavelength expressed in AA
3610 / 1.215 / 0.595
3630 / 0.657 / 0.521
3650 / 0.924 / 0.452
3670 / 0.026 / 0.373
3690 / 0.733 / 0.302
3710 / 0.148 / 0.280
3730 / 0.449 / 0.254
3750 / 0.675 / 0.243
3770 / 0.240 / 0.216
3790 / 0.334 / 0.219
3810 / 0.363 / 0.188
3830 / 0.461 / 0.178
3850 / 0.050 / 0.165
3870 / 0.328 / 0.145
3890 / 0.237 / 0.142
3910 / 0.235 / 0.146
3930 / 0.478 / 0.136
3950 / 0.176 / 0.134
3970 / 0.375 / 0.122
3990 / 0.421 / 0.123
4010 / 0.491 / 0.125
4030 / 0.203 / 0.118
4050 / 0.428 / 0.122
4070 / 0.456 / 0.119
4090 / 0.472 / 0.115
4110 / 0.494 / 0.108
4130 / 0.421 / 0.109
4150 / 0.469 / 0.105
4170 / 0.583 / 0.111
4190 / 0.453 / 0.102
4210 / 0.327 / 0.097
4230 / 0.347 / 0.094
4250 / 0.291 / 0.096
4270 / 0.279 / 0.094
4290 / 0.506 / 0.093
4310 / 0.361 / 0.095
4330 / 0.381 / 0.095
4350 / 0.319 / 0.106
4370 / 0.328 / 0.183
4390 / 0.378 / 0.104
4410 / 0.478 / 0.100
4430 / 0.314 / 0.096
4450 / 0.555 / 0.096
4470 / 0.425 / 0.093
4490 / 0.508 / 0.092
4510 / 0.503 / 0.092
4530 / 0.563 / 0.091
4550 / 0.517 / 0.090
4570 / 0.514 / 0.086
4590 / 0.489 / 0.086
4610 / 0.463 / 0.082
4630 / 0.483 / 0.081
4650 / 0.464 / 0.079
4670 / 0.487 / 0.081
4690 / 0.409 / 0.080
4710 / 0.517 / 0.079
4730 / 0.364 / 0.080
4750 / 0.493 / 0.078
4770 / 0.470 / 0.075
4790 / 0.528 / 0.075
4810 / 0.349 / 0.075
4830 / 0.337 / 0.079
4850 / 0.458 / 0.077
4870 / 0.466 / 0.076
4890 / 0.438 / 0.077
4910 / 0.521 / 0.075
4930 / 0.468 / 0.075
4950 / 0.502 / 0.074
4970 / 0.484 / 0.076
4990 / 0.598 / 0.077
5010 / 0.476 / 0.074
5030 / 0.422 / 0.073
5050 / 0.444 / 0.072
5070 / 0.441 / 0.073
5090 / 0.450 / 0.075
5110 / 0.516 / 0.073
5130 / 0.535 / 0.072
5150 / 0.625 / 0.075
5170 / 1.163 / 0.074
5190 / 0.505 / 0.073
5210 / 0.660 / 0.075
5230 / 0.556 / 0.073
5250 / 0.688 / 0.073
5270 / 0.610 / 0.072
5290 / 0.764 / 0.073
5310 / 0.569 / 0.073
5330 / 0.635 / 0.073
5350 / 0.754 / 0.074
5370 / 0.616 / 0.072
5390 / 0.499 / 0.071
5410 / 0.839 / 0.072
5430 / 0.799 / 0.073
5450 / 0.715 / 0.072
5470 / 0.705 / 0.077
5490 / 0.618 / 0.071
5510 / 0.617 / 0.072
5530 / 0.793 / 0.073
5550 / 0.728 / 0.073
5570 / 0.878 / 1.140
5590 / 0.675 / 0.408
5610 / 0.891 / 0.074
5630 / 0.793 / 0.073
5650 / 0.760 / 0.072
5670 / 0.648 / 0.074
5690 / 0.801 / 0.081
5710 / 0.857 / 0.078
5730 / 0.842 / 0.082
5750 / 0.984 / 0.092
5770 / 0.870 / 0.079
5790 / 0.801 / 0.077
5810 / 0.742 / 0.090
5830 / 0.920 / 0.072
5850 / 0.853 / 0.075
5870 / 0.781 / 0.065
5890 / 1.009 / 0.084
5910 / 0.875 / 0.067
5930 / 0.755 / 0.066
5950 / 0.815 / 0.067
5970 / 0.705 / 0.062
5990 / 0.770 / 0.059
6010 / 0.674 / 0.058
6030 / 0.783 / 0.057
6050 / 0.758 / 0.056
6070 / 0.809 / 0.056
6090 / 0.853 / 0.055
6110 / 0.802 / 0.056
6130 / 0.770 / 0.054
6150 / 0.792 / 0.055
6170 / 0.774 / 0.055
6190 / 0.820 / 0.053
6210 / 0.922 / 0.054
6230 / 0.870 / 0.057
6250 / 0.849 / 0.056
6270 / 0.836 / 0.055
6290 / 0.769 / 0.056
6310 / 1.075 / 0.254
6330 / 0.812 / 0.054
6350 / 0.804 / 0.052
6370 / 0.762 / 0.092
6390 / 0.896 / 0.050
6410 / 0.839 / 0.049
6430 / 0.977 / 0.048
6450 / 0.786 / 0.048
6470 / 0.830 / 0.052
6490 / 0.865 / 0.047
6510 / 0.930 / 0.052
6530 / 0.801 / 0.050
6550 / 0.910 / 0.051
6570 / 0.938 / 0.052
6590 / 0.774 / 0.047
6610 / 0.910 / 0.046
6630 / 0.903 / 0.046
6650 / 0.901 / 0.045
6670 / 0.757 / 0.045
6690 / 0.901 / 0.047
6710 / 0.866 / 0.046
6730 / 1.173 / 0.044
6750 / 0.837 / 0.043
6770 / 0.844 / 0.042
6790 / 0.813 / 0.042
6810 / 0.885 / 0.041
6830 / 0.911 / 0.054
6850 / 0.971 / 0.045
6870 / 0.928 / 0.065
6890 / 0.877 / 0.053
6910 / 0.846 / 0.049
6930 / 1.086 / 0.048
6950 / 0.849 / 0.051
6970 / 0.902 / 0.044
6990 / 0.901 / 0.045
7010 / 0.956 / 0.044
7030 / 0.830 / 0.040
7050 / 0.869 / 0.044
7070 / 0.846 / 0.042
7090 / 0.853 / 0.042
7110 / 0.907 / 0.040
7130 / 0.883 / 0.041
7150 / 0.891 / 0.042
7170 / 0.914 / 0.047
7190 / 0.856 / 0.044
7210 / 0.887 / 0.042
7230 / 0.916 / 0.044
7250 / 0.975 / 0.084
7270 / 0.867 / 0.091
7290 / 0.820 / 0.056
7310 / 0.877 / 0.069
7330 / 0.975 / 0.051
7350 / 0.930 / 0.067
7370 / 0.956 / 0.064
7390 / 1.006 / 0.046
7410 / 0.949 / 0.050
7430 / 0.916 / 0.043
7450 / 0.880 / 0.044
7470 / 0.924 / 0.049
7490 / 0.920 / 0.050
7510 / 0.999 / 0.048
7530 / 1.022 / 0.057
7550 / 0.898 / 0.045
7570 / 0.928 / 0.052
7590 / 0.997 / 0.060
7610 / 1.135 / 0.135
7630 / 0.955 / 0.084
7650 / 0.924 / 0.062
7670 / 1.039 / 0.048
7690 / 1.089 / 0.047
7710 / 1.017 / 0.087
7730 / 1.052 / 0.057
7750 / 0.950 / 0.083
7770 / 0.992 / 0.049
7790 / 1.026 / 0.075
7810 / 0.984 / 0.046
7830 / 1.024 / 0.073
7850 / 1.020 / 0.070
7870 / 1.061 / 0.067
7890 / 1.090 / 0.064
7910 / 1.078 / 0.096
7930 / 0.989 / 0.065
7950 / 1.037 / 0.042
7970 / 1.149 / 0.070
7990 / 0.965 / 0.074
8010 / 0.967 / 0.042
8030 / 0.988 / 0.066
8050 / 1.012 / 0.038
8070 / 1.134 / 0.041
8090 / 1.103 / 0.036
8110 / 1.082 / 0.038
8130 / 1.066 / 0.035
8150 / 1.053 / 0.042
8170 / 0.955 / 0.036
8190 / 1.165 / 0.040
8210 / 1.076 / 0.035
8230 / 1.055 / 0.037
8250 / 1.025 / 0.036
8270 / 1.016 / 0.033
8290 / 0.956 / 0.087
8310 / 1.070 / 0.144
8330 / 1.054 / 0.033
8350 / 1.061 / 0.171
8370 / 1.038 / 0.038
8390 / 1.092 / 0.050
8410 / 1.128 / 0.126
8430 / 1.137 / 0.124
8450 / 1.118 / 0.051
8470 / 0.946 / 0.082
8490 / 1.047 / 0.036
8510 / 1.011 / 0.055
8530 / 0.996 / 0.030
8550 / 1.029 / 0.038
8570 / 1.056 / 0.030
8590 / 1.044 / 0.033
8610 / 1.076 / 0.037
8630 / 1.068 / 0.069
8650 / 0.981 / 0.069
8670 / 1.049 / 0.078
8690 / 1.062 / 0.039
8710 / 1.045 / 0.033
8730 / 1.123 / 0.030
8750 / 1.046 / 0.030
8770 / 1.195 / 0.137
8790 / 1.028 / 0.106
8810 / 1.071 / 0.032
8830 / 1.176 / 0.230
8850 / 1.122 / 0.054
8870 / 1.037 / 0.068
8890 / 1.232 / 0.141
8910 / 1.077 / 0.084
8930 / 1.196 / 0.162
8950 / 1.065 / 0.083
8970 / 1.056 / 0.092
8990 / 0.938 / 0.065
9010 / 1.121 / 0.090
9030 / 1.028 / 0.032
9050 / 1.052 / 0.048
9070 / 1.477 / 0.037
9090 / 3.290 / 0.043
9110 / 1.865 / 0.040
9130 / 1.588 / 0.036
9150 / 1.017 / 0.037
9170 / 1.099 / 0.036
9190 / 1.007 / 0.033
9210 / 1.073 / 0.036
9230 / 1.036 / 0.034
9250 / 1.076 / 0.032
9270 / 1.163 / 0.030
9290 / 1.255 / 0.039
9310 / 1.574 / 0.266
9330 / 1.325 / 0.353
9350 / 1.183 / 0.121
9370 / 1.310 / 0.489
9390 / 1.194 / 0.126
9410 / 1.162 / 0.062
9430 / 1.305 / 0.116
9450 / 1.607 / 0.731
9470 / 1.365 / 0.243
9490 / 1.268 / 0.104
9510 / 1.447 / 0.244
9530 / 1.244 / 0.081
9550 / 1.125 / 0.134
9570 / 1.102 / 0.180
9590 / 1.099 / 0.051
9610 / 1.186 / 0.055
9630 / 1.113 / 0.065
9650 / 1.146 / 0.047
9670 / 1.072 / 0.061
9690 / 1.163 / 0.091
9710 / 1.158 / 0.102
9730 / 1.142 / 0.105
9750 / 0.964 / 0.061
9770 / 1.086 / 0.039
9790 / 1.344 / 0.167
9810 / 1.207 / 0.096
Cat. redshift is 0.385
